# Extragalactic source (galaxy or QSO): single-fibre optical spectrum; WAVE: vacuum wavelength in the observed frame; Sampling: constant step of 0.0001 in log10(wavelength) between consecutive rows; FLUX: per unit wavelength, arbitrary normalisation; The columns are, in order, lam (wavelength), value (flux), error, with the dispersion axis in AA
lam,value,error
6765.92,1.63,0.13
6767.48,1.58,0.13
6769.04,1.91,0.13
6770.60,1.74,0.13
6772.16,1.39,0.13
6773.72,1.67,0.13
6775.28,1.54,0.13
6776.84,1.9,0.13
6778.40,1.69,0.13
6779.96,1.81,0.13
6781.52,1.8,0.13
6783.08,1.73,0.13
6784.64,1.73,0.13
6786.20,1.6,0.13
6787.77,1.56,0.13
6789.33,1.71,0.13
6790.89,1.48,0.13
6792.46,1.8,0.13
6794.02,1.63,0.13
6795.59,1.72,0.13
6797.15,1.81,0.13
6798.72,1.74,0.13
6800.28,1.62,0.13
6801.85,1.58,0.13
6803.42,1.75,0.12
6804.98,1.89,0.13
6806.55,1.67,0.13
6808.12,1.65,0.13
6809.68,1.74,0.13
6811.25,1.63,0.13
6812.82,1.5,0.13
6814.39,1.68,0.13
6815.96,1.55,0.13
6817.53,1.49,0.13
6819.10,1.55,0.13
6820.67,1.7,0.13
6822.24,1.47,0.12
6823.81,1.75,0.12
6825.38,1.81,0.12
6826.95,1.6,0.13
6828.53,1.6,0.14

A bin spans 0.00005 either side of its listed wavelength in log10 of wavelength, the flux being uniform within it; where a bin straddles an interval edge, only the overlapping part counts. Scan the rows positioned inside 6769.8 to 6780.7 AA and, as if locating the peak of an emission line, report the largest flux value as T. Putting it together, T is 1.9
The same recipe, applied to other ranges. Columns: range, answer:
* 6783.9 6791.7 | 1.73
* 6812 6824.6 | 1.75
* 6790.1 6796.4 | 1.8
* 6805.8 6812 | 1.74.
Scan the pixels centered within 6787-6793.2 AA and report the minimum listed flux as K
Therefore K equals 1.48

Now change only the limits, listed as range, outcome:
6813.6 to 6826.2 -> 1.47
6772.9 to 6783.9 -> 1.54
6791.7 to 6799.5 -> 1.63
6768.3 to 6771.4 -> 1.74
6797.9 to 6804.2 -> 1.58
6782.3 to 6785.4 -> 1.73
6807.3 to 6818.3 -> 1.49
